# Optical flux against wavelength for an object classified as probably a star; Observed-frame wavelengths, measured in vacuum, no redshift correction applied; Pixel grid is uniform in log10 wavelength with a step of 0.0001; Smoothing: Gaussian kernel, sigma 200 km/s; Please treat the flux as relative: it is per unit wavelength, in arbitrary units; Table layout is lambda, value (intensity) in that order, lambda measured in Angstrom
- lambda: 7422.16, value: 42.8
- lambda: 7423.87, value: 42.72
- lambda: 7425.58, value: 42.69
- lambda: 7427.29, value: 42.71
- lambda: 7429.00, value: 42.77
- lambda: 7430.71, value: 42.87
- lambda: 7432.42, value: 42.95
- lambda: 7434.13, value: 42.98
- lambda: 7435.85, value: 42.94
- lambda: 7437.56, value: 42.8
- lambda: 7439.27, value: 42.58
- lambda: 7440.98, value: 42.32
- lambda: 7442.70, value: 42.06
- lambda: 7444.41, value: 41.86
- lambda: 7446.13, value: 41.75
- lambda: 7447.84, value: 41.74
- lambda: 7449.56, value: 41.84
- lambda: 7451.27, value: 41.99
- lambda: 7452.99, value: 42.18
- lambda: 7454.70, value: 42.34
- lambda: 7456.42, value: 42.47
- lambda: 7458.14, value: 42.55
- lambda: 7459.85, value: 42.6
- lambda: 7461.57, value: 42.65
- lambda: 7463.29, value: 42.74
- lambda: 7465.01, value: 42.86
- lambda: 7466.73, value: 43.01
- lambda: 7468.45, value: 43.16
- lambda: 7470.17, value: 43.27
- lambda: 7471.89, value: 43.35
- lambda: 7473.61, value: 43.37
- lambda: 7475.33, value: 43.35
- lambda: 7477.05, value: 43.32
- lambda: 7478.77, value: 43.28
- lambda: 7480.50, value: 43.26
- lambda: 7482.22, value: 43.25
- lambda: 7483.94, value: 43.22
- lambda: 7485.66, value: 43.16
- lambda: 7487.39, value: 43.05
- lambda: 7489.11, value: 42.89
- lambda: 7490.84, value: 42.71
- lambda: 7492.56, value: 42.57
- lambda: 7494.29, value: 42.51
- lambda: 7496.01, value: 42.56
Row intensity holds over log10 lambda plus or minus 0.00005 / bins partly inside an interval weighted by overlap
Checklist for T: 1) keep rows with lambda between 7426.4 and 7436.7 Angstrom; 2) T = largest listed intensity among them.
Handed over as 42.98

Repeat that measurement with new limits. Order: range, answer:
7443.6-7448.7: 41.86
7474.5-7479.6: 43.35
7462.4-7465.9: 42.86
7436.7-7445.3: 42.8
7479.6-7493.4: 43.26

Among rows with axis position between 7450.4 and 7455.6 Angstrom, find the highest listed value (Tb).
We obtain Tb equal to 42.34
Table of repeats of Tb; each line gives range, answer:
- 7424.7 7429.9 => 42.77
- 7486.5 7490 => 43.05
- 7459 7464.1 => 42.74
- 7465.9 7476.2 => 43.37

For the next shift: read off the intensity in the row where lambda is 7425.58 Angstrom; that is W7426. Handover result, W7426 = 42.69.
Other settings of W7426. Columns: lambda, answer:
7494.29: 42.51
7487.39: 43.05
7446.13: 41.75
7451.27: 41.99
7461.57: 42.65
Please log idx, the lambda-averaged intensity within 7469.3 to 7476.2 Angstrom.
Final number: 43.4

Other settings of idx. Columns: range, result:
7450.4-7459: 42.3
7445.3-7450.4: 41.8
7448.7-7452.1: 42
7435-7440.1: 42.8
